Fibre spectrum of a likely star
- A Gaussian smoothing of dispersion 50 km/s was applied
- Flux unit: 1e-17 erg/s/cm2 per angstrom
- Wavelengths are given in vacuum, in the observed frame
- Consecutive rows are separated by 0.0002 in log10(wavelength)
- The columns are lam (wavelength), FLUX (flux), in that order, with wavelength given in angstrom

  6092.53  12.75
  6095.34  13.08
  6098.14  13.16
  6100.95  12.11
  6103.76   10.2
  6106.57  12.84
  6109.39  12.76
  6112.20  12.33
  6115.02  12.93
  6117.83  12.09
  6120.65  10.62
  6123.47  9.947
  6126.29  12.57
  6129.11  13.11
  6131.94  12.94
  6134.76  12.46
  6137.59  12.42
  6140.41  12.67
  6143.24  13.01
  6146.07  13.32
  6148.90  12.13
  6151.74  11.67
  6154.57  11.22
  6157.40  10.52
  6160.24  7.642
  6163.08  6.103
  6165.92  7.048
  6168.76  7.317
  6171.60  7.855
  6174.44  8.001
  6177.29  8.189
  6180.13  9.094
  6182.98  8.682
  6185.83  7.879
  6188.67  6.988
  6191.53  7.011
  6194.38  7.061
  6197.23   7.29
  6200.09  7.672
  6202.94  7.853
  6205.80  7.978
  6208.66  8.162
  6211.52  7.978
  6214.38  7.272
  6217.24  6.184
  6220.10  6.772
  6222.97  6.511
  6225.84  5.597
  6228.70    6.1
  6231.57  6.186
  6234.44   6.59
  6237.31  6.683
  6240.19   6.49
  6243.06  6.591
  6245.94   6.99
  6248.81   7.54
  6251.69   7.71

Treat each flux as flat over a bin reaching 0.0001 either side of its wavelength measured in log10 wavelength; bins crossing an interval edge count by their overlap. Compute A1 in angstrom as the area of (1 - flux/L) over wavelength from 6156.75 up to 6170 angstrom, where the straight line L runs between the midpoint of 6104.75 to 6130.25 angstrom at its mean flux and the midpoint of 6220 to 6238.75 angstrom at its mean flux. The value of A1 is 3.0 angstrom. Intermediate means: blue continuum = 12.1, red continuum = 6.32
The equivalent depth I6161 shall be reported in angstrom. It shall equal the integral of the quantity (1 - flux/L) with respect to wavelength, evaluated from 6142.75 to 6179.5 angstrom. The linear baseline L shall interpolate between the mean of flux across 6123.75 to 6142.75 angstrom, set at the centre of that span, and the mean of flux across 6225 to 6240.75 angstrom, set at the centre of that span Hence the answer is 4.88 angstrom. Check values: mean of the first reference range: 12.5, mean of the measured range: 9.44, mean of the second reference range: 6.29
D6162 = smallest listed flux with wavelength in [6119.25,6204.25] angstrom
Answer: 6.103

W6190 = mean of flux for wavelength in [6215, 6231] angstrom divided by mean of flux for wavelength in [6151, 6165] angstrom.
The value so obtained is 0.7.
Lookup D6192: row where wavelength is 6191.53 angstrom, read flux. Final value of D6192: 7.011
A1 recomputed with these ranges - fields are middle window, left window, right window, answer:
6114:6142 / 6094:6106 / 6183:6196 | -4.0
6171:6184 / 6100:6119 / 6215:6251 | 1.0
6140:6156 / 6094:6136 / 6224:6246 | -2.6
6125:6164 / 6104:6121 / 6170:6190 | -4.9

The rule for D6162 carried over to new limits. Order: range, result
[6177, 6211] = 6.988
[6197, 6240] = 5.597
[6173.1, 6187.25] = 7.879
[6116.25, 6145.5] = 9.947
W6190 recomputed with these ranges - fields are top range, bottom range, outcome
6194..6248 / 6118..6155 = 0.57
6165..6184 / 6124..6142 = 0.64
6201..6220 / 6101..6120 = 0.62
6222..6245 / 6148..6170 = 0.69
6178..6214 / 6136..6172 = 0.76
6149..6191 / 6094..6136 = 0.70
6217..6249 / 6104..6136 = 0.53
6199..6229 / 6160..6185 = 0.92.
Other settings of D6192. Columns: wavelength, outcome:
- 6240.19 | 6.49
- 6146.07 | 13.32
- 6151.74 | 11.67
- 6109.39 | 12.76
